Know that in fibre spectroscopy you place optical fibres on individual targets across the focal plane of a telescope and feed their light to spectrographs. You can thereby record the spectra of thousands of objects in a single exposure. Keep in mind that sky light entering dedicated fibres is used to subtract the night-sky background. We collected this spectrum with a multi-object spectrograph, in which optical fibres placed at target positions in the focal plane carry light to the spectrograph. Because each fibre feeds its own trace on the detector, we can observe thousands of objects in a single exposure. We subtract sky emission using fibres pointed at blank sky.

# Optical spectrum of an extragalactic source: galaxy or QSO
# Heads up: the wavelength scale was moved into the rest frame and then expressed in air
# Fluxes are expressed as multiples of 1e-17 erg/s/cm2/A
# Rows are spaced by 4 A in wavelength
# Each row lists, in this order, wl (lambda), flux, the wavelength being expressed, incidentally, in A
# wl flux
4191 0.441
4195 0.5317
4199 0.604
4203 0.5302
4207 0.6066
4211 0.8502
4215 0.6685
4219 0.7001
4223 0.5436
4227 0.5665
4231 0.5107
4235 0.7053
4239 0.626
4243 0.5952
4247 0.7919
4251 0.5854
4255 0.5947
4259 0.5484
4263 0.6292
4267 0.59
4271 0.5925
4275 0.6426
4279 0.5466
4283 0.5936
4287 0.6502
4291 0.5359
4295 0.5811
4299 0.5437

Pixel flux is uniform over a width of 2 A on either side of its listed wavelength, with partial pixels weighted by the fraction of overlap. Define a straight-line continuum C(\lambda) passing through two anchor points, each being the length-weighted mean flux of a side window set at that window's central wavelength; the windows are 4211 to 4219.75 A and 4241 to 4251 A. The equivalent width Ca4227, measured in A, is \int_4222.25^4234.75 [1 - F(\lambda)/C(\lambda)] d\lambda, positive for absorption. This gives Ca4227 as 2.4 A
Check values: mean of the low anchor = 0.72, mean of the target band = 0.563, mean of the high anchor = 0.672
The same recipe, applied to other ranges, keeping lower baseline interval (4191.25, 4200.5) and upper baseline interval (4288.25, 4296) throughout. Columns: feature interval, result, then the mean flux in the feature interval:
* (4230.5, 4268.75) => -4.7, 0.622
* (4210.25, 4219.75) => -3.2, 0.73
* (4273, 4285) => -0.7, 0.594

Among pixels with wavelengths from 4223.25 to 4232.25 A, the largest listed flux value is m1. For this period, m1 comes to 0.5665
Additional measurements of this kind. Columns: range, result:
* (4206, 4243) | 0.8502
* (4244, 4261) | 0.7919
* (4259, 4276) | 0.6426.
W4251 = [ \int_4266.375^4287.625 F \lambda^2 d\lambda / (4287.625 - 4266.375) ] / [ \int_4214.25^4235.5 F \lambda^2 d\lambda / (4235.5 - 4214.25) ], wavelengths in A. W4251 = 1.0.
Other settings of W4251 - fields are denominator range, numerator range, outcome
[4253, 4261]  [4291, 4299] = 1.00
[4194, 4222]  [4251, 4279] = 0.95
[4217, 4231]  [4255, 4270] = 1.02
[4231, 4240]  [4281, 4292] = 0.96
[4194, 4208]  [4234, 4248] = 1.20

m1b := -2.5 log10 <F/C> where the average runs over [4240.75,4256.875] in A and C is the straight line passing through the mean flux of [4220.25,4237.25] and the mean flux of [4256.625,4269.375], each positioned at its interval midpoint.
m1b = -0.094 mag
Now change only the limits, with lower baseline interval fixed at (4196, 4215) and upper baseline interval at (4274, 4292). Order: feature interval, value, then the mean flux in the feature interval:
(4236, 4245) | 0.00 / 0.621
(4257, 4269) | 0.03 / 0.589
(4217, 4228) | 0.05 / 0.607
